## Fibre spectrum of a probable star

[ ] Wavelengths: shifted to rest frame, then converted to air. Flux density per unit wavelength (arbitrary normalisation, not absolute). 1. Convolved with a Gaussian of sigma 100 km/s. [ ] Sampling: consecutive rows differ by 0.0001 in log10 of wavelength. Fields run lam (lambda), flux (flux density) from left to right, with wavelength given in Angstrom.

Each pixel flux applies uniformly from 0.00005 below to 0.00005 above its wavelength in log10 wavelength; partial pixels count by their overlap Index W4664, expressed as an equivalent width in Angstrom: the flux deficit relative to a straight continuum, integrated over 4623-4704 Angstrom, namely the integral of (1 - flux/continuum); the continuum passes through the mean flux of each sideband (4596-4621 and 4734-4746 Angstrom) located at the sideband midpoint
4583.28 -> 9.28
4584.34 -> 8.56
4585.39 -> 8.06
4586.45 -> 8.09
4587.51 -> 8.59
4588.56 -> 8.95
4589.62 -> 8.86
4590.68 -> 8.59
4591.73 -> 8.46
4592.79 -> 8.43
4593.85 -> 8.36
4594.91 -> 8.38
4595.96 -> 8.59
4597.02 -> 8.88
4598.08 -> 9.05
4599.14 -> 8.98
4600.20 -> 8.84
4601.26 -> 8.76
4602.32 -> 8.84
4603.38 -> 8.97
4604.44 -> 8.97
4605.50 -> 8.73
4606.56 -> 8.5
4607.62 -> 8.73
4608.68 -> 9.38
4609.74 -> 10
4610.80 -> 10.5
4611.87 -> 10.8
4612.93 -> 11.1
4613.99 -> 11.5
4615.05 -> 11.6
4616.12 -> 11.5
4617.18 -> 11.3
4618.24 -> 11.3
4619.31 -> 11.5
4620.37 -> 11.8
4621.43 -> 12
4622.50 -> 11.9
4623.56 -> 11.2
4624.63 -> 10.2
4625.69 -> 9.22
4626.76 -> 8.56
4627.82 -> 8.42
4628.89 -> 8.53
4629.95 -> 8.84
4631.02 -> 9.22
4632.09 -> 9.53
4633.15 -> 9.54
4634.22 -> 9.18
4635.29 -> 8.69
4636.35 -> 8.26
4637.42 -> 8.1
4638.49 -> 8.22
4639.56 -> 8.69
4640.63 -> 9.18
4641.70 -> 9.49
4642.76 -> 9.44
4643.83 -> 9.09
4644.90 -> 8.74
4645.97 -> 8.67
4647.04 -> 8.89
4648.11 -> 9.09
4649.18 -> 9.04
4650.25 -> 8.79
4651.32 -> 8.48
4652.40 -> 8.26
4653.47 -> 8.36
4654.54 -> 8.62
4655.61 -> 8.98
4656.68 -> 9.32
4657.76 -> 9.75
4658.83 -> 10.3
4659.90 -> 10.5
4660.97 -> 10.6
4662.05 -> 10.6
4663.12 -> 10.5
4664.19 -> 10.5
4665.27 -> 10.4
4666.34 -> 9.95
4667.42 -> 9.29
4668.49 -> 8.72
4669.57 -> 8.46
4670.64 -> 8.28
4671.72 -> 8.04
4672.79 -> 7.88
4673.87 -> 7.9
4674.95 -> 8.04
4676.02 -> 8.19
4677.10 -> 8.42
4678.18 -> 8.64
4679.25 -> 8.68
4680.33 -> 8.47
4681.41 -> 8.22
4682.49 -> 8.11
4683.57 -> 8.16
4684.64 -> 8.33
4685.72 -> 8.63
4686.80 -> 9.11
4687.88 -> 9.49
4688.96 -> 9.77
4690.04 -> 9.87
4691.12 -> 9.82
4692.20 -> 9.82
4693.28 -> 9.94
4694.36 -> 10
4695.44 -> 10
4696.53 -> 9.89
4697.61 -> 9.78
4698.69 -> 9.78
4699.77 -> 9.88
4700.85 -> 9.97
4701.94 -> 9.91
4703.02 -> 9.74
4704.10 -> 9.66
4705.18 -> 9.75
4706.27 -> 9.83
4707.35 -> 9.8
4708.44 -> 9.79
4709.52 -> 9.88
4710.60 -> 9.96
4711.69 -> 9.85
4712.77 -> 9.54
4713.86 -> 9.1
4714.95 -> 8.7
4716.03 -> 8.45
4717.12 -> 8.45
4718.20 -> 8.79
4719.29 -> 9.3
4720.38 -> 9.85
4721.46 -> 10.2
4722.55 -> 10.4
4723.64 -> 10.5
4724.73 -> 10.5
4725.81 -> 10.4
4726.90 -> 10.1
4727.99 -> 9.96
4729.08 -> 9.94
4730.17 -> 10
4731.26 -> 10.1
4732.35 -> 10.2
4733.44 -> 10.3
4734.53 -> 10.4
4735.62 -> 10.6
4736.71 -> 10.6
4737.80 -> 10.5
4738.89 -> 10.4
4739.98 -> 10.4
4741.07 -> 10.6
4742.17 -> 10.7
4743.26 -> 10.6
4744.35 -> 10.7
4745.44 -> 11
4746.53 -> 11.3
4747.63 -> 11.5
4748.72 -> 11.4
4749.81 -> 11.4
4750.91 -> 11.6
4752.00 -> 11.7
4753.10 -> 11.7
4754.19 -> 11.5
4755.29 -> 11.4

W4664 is 8.41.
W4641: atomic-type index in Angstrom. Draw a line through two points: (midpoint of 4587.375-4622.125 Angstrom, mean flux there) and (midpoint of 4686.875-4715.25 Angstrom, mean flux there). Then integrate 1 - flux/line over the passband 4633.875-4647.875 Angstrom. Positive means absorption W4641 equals 1.3 Angstrom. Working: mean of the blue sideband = 9.68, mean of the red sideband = 9.75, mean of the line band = 8.82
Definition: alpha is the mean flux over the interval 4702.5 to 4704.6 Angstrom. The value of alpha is 9.71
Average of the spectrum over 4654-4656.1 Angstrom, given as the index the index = 8.81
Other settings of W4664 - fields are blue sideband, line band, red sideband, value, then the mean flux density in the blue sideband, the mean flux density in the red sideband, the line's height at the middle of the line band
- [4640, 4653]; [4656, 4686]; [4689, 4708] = 0.99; 8.92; 9.84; 9.36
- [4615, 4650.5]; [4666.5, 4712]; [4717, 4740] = 3.32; 9.62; 10.1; 9.91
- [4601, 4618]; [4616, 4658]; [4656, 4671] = 2.03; 9.99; 9.81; 9.9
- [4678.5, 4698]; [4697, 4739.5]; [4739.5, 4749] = 1.03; 9.22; 10.9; 10.1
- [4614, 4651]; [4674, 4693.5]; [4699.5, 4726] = 1.68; 9.66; 9.68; 9.67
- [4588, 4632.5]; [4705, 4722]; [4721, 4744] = 1.33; 9.66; 10.4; 10.2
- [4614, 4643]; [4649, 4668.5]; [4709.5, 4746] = 0.71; 9.86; 10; 9.92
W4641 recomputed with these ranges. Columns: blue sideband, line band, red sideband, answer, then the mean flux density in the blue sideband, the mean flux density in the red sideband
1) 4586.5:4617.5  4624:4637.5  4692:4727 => 0.67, 9.35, 9.74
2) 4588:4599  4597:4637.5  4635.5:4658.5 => -4.86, 8.67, 8.84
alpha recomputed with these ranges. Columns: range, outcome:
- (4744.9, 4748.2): 11.3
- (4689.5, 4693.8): 9.86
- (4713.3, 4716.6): 8.73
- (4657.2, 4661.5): 10.3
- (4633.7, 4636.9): 8.71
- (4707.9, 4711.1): 9.9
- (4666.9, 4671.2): 8.68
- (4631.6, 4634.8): 9.41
